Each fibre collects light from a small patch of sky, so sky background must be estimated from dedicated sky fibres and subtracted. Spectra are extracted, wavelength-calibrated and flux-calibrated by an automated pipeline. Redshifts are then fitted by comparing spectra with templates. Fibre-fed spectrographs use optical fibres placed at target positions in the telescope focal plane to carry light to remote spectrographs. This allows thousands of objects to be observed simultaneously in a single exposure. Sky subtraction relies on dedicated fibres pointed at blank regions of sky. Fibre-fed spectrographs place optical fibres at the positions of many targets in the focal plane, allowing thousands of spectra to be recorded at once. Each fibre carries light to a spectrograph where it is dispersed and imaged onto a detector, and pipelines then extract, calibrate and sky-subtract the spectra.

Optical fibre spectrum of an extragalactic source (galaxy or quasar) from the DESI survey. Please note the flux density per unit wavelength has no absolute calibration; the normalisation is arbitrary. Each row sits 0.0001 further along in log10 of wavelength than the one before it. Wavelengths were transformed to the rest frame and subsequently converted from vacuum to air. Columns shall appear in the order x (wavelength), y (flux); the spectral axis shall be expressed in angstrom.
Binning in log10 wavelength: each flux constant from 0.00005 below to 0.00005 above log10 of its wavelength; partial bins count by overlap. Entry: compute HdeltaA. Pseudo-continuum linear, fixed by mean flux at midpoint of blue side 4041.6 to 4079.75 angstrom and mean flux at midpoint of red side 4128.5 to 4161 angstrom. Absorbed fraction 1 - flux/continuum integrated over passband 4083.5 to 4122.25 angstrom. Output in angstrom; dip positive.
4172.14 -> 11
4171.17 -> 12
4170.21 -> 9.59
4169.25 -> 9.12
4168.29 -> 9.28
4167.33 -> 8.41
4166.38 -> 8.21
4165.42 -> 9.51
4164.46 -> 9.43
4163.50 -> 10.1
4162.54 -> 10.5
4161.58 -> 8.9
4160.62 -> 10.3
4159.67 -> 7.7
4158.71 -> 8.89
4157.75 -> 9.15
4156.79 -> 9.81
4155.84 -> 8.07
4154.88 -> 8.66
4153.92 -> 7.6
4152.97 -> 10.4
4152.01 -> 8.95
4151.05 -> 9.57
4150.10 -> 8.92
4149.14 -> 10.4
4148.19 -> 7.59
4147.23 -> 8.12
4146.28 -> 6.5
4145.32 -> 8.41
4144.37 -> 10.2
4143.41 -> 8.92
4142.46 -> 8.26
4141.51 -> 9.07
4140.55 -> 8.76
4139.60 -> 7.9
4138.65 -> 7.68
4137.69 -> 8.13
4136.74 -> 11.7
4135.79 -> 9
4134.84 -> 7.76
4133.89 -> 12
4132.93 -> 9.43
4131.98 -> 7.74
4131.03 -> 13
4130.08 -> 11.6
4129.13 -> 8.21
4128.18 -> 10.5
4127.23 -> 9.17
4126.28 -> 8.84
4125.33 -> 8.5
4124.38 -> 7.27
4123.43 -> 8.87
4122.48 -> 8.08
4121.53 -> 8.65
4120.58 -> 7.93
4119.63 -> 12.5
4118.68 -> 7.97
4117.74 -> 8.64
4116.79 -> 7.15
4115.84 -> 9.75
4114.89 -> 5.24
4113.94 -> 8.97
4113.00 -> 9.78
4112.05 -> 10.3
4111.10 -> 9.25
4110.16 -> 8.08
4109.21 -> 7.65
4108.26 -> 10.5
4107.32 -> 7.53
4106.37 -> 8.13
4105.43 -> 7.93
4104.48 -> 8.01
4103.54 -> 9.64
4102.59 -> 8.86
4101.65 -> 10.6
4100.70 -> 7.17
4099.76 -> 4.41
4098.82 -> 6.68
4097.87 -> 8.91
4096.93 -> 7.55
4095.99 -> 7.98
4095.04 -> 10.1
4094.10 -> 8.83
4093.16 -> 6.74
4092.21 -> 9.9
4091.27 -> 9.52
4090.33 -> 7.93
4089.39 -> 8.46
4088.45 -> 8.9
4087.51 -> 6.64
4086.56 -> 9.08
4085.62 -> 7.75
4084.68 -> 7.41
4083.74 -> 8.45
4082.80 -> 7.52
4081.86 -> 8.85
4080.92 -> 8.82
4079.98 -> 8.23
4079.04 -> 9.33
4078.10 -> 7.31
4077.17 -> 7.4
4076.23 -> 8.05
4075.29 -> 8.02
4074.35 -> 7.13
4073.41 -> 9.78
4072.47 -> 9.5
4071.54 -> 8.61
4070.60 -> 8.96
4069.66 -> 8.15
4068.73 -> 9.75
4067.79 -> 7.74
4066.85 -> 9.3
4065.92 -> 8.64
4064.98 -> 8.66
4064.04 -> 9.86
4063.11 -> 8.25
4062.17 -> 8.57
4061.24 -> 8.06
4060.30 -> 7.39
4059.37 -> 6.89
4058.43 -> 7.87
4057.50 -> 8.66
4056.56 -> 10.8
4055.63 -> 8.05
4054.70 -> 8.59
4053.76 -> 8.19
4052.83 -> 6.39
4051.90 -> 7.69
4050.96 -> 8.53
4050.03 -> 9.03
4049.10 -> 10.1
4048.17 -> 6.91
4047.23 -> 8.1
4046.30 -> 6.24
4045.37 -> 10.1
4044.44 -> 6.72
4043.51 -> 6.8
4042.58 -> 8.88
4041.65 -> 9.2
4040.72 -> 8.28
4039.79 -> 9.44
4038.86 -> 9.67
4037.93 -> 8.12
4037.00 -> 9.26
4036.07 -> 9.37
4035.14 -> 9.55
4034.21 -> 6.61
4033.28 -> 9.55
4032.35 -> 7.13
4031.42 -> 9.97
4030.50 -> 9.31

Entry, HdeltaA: 1.3 angstrom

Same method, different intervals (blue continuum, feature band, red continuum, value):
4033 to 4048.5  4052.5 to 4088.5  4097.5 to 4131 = 0.7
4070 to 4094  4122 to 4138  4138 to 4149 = -2.0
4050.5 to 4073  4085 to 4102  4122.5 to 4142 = 1.3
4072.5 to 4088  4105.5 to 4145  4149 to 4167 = -1.0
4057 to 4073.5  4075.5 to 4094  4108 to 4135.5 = 1.1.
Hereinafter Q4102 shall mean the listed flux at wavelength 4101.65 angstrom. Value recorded 10.6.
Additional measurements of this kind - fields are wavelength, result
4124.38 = 7.27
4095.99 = 7.98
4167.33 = 8.41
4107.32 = 7.53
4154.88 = 8.66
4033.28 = 9.55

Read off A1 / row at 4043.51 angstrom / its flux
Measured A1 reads 6.8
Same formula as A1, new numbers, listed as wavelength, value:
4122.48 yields 8.08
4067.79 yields 7.74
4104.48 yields 8.01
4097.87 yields 8.91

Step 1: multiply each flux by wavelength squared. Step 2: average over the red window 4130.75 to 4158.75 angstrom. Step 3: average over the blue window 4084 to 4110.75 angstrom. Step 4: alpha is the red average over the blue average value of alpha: 1.11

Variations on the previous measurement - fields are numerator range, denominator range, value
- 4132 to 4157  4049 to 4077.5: 1.09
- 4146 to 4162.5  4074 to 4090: 1.14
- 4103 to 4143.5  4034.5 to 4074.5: 1.09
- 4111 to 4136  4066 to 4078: 1.10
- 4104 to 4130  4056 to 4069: 1.04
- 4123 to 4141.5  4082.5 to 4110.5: 1.14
